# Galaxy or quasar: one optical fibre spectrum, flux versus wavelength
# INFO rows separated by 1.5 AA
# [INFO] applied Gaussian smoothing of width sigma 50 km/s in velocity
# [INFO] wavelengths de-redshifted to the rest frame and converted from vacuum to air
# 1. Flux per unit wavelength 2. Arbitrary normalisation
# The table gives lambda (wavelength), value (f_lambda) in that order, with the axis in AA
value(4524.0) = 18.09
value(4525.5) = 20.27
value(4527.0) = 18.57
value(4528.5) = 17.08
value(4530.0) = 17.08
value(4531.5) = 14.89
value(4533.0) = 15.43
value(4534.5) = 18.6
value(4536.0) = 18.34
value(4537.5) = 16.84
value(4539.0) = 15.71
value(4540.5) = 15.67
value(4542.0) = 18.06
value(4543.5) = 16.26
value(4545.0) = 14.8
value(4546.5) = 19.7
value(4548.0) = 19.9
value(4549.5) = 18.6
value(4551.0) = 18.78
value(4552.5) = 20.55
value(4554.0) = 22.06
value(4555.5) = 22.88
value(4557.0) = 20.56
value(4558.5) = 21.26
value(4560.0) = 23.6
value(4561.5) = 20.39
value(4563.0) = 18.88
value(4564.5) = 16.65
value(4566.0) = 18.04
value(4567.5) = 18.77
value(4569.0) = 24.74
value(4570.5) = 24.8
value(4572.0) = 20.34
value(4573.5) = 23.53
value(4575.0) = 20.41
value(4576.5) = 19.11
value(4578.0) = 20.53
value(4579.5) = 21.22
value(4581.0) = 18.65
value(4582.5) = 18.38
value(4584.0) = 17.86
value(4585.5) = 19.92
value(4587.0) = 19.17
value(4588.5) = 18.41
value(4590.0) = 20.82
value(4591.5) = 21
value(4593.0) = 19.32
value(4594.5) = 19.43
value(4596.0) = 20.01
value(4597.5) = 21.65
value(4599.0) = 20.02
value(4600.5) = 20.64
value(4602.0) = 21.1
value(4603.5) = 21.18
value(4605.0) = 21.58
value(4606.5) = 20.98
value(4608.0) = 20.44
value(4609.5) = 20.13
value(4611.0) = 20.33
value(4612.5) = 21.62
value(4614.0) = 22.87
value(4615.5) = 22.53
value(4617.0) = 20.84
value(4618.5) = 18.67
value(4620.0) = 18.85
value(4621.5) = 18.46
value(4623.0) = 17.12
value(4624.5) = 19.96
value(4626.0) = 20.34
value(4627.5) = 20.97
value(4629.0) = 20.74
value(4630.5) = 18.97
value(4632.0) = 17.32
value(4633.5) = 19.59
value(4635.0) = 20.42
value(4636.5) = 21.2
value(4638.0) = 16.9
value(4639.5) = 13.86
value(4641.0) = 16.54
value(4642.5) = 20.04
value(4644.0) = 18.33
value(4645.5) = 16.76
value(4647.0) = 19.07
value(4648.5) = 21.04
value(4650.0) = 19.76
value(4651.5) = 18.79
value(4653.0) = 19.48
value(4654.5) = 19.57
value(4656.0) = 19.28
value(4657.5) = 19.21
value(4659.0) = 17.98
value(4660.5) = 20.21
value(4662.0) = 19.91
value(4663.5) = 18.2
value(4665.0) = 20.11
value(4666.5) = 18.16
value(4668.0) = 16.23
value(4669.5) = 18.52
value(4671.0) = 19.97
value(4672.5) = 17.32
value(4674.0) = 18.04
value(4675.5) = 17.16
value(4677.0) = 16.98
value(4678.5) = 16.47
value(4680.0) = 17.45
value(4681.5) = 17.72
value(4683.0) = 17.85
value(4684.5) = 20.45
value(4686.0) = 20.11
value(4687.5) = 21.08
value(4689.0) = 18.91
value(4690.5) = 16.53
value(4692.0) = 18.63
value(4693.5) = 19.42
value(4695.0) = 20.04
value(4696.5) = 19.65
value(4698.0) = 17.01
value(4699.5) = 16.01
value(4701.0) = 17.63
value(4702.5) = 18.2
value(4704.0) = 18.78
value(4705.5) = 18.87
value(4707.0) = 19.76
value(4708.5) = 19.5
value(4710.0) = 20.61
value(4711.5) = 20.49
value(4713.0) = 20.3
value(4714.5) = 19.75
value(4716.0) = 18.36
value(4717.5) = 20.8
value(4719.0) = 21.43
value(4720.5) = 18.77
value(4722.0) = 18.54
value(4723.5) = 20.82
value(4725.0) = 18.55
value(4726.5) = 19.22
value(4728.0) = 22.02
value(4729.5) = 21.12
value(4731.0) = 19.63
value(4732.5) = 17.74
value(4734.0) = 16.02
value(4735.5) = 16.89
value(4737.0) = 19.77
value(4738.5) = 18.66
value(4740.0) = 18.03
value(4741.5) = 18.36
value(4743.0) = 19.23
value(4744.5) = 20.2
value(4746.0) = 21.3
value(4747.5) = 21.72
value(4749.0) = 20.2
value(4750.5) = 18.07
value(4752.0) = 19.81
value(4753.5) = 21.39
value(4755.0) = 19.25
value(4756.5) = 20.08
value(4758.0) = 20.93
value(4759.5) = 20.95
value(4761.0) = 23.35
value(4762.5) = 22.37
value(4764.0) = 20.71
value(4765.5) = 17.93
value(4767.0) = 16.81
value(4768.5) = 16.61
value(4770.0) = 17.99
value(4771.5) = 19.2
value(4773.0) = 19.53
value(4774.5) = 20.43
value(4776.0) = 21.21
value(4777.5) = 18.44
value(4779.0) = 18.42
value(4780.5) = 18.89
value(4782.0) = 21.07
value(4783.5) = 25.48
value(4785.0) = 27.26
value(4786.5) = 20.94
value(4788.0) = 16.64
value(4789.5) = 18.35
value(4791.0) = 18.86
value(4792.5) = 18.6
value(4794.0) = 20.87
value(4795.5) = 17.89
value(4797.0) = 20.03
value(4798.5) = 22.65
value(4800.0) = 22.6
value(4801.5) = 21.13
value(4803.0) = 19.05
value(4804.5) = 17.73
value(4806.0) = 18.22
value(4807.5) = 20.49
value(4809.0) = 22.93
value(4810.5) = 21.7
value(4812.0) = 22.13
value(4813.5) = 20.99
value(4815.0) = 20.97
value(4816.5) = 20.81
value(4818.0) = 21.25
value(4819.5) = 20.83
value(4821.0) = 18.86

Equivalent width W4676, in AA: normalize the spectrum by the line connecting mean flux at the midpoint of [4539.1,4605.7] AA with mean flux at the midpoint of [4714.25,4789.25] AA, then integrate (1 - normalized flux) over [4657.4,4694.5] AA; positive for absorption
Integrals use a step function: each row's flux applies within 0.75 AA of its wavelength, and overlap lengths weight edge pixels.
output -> 2.5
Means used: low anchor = 19.9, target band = 18.5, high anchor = 19.8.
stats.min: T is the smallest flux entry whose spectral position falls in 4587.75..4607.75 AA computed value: 18.41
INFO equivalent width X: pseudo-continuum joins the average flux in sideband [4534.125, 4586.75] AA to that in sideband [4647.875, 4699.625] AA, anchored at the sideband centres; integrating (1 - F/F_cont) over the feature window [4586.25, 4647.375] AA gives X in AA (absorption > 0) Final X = -1.9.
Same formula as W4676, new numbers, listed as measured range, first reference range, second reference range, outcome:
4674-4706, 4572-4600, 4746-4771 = 2.6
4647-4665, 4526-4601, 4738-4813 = 0.2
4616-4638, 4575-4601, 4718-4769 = 0.3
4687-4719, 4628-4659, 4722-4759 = 0.3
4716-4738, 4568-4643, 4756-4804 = 0.9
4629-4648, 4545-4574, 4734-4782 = 1.7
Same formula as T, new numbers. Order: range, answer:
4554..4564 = 18.88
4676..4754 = 16.01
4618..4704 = 13.86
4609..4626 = 17.12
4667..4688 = 16.23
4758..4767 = 16.81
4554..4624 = 16.65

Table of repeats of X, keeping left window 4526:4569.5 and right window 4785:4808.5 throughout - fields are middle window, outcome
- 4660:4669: 0.23 AA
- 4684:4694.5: 0.04 AA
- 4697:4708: 0.75 AA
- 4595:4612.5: -1.66 AA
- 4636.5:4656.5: 0.68 AA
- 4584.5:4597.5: -0.64 AA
